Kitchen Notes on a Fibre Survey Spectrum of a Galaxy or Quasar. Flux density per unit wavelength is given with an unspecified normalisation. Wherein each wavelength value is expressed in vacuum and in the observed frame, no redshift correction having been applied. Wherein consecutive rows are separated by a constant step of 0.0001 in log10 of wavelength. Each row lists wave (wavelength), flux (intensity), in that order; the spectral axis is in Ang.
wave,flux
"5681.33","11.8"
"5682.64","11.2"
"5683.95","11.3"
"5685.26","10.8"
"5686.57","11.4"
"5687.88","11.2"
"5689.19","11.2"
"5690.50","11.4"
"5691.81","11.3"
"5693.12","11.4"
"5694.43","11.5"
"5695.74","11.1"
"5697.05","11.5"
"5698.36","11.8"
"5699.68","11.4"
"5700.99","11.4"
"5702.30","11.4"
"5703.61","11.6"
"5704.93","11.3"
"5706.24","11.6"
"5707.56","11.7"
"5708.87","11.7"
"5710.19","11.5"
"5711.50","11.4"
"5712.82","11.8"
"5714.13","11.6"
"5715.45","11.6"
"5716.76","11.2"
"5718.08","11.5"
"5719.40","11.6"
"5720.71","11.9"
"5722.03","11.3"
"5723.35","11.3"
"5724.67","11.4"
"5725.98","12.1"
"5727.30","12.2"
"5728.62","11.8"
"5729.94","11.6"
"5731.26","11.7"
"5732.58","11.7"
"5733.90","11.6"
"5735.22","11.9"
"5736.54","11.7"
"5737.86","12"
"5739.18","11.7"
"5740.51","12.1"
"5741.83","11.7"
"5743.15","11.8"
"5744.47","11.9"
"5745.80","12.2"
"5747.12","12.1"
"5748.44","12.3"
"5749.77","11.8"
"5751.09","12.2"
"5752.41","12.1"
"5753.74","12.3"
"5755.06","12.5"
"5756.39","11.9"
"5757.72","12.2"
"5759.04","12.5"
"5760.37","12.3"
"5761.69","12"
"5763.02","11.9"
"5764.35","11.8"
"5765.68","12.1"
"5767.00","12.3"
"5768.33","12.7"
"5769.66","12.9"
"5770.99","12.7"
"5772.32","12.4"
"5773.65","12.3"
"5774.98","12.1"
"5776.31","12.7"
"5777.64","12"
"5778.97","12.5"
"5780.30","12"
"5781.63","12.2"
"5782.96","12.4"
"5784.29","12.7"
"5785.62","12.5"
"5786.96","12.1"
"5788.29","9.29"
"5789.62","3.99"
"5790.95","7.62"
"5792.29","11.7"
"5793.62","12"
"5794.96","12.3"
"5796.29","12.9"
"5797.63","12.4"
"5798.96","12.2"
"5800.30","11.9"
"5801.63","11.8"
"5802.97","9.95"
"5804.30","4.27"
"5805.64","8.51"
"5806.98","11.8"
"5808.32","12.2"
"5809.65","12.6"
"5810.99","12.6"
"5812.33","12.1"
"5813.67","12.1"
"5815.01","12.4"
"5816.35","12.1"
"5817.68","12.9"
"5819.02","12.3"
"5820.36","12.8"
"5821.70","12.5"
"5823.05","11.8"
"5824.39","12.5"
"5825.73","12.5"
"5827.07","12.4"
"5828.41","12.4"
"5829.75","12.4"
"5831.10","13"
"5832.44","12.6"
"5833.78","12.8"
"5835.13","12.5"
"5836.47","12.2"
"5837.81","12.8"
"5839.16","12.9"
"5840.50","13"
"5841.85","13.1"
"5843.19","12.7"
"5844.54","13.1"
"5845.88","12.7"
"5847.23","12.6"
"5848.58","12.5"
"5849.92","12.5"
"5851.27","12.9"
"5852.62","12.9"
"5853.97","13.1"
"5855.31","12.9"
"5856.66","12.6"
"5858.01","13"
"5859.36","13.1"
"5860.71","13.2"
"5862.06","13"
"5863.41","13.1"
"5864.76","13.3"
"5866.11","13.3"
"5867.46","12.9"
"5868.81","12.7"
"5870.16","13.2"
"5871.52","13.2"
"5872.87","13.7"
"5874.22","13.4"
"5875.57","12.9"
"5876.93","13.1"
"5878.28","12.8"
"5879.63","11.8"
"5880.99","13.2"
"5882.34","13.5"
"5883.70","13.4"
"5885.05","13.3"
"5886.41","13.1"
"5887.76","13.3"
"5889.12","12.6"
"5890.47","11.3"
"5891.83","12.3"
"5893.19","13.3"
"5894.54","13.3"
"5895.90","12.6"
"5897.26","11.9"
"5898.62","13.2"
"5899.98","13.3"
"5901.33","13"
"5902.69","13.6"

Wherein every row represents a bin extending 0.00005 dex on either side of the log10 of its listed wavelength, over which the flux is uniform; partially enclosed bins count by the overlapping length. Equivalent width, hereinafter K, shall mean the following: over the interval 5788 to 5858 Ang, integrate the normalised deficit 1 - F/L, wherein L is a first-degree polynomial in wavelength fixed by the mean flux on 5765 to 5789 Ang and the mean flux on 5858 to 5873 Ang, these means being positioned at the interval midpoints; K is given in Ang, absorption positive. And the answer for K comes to 4.25 Ang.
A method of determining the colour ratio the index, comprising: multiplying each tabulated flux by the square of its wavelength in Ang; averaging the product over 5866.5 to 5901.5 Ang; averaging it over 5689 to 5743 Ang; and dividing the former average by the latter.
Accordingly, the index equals 1.2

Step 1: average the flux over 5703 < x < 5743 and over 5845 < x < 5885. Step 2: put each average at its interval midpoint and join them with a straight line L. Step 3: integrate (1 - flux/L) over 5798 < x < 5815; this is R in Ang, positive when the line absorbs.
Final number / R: 1.9 Ang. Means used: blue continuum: 11.7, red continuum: 13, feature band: 11.1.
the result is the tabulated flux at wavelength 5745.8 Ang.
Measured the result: 12.2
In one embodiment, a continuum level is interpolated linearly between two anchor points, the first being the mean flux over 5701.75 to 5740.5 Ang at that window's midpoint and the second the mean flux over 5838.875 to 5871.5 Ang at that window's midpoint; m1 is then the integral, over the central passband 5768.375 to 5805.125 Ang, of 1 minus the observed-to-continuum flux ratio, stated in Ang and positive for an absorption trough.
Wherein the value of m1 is 2.8 Ang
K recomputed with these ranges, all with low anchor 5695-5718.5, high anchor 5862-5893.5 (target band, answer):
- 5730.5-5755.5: -0.3 Ang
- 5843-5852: 0.0 Ang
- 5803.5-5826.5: 1.5 Ang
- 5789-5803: 1.6 Ang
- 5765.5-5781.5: -0.4 Ang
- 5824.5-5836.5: 0.0 Ang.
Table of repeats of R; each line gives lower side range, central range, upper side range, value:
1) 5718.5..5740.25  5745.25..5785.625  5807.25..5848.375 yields -0.84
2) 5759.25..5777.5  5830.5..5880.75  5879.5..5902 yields -0.73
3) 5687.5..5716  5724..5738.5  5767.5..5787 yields 0.06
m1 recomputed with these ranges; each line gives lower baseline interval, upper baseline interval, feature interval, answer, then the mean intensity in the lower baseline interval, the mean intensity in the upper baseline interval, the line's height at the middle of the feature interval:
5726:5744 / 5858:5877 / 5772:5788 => 0.02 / 11.8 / 13.1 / 12.3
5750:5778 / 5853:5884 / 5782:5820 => 4.03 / 12.3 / 13.1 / 12.6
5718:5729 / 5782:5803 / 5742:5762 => -1.16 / 11.7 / 11.2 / 11.5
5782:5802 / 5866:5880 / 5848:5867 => -0.44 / 11.2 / 13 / 12.7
